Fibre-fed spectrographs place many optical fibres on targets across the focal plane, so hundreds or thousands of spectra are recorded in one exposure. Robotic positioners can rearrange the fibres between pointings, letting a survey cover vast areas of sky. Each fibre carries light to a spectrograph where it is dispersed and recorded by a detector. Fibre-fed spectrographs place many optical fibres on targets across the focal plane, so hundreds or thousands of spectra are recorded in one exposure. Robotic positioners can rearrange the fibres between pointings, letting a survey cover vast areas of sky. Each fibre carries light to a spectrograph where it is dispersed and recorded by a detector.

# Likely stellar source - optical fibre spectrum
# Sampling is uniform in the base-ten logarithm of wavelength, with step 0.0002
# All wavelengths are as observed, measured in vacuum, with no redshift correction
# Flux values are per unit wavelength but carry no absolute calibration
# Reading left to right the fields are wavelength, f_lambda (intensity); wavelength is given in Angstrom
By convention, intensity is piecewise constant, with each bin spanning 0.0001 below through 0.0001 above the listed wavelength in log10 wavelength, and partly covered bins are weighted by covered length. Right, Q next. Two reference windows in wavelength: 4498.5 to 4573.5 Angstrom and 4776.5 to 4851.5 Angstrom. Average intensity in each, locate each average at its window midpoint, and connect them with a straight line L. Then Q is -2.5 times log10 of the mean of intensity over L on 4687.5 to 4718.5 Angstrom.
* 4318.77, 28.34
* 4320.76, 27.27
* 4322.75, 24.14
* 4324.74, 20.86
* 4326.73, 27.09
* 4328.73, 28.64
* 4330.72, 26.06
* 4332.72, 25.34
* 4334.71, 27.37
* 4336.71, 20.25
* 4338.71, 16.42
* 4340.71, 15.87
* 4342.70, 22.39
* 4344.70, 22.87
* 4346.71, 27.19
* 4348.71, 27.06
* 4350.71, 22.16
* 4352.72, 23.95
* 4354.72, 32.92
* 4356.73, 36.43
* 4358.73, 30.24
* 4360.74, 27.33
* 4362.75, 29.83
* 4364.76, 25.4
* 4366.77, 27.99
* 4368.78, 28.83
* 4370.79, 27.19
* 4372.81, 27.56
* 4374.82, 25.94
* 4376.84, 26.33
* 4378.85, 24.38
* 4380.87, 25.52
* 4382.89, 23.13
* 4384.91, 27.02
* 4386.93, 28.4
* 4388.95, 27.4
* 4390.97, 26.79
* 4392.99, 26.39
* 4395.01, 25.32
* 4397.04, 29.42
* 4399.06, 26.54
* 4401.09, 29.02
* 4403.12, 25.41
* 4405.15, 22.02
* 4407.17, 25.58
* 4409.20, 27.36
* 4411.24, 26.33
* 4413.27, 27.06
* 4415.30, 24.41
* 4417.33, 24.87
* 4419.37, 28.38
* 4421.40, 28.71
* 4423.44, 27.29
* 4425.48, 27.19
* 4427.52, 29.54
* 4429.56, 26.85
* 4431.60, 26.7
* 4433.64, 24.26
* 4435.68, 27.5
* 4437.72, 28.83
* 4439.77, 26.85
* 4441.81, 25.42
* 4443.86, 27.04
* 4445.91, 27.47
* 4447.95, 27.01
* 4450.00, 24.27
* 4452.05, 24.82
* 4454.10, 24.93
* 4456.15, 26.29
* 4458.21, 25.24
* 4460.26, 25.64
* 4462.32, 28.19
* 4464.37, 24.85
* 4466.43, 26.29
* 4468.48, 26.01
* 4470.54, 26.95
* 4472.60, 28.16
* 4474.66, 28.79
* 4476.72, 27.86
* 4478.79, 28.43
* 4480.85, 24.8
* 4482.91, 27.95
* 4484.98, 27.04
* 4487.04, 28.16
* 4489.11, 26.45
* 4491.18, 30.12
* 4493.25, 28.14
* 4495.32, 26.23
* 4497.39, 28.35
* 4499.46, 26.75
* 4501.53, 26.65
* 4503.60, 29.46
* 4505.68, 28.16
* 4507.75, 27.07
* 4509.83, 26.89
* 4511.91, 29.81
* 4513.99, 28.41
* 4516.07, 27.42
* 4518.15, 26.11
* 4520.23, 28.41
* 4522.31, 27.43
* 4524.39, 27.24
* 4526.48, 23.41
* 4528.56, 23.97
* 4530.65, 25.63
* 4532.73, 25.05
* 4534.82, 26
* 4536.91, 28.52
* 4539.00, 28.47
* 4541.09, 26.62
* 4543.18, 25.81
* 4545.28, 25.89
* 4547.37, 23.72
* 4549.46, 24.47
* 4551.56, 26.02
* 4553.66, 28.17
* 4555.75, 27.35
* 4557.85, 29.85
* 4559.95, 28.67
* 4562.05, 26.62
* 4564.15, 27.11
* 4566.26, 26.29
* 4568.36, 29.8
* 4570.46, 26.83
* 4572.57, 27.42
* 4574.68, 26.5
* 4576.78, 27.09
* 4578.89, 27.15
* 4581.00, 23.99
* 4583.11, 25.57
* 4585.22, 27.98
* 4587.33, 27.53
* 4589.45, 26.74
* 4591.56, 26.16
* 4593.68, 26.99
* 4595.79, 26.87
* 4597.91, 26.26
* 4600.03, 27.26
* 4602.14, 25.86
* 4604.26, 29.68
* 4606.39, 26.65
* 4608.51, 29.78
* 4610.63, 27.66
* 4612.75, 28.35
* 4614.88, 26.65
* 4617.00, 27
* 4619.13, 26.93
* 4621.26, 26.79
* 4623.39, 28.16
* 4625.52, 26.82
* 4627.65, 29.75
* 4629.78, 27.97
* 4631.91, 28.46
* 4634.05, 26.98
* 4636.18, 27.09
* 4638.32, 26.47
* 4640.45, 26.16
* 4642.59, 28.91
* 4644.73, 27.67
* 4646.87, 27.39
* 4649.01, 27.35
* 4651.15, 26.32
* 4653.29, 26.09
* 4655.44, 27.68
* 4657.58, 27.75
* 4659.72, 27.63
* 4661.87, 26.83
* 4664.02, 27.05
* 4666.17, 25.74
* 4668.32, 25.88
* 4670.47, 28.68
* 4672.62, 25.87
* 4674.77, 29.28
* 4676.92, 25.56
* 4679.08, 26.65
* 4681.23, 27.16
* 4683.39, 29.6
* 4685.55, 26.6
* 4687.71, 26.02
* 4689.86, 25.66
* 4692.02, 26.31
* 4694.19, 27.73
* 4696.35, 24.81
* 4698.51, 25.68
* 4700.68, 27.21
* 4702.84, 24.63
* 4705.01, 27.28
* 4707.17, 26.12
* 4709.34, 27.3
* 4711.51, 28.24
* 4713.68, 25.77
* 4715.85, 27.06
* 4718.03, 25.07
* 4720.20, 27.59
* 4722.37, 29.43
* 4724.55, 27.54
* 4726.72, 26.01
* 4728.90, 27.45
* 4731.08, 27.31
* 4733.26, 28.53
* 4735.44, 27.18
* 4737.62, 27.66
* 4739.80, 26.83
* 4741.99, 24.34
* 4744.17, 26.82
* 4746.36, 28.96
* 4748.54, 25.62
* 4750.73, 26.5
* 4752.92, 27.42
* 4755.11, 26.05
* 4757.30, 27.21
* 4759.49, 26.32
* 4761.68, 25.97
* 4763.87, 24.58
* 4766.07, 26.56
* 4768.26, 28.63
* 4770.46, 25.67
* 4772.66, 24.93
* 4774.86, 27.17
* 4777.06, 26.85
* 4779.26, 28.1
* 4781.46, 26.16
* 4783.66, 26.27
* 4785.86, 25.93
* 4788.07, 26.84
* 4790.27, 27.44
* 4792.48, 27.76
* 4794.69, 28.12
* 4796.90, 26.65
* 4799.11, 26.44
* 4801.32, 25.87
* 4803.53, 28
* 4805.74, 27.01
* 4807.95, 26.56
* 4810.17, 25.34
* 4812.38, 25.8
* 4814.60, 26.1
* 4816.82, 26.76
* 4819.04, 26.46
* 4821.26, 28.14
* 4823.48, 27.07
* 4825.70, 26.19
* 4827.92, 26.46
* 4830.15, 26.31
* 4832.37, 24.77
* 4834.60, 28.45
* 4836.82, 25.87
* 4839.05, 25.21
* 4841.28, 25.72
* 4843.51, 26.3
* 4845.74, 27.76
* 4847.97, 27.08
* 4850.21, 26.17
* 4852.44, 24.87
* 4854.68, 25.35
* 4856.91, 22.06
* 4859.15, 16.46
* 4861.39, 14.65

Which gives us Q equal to 0.017 mag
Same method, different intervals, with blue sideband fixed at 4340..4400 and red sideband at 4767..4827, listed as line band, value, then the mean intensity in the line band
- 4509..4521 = -0.05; 27.8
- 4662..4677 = -0.01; 27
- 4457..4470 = 0.02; 26.1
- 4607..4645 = -0.04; 27.6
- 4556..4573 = -0.04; 27.8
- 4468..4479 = -0.04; 27.7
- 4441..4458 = 0.03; 25.9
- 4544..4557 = 0.03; 26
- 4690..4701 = 0.02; 26.2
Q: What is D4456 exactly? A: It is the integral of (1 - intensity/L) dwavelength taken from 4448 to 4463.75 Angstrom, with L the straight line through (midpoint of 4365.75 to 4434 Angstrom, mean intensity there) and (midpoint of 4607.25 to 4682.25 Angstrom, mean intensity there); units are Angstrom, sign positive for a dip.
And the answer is 0.7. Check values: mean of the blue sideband 26.6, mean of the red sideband 27.3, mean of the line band 25.7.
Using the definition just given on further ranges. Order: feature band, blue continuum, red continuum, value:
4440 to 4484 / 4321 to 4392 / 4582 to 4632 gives 0.1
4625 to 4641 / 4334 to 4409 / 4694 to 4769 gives -0.6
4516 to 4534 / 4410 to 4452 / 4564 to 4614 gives 0.7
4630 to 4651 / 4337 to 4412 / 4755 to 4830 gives -0.7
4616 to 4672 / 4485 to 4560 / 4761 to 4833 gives -0.9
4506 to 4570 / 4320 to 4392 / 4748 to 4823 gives -1.6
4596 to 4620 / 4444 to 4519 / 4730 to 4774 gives -0.5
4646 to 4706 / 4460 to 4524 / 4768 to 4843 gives 0.4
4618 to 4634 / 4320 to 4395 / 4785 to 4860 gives -1.1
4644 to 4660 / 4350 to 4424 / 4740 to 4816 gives -0.3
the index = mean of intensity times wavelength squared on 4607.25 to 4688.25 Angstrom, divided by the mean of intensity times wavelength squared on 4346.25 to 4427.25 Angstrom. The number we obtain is 1.14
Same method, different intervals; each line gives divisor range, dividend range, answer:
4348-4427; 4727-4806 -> 1.17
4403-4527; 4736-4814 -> 1.13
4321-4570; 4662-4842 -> 1.15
